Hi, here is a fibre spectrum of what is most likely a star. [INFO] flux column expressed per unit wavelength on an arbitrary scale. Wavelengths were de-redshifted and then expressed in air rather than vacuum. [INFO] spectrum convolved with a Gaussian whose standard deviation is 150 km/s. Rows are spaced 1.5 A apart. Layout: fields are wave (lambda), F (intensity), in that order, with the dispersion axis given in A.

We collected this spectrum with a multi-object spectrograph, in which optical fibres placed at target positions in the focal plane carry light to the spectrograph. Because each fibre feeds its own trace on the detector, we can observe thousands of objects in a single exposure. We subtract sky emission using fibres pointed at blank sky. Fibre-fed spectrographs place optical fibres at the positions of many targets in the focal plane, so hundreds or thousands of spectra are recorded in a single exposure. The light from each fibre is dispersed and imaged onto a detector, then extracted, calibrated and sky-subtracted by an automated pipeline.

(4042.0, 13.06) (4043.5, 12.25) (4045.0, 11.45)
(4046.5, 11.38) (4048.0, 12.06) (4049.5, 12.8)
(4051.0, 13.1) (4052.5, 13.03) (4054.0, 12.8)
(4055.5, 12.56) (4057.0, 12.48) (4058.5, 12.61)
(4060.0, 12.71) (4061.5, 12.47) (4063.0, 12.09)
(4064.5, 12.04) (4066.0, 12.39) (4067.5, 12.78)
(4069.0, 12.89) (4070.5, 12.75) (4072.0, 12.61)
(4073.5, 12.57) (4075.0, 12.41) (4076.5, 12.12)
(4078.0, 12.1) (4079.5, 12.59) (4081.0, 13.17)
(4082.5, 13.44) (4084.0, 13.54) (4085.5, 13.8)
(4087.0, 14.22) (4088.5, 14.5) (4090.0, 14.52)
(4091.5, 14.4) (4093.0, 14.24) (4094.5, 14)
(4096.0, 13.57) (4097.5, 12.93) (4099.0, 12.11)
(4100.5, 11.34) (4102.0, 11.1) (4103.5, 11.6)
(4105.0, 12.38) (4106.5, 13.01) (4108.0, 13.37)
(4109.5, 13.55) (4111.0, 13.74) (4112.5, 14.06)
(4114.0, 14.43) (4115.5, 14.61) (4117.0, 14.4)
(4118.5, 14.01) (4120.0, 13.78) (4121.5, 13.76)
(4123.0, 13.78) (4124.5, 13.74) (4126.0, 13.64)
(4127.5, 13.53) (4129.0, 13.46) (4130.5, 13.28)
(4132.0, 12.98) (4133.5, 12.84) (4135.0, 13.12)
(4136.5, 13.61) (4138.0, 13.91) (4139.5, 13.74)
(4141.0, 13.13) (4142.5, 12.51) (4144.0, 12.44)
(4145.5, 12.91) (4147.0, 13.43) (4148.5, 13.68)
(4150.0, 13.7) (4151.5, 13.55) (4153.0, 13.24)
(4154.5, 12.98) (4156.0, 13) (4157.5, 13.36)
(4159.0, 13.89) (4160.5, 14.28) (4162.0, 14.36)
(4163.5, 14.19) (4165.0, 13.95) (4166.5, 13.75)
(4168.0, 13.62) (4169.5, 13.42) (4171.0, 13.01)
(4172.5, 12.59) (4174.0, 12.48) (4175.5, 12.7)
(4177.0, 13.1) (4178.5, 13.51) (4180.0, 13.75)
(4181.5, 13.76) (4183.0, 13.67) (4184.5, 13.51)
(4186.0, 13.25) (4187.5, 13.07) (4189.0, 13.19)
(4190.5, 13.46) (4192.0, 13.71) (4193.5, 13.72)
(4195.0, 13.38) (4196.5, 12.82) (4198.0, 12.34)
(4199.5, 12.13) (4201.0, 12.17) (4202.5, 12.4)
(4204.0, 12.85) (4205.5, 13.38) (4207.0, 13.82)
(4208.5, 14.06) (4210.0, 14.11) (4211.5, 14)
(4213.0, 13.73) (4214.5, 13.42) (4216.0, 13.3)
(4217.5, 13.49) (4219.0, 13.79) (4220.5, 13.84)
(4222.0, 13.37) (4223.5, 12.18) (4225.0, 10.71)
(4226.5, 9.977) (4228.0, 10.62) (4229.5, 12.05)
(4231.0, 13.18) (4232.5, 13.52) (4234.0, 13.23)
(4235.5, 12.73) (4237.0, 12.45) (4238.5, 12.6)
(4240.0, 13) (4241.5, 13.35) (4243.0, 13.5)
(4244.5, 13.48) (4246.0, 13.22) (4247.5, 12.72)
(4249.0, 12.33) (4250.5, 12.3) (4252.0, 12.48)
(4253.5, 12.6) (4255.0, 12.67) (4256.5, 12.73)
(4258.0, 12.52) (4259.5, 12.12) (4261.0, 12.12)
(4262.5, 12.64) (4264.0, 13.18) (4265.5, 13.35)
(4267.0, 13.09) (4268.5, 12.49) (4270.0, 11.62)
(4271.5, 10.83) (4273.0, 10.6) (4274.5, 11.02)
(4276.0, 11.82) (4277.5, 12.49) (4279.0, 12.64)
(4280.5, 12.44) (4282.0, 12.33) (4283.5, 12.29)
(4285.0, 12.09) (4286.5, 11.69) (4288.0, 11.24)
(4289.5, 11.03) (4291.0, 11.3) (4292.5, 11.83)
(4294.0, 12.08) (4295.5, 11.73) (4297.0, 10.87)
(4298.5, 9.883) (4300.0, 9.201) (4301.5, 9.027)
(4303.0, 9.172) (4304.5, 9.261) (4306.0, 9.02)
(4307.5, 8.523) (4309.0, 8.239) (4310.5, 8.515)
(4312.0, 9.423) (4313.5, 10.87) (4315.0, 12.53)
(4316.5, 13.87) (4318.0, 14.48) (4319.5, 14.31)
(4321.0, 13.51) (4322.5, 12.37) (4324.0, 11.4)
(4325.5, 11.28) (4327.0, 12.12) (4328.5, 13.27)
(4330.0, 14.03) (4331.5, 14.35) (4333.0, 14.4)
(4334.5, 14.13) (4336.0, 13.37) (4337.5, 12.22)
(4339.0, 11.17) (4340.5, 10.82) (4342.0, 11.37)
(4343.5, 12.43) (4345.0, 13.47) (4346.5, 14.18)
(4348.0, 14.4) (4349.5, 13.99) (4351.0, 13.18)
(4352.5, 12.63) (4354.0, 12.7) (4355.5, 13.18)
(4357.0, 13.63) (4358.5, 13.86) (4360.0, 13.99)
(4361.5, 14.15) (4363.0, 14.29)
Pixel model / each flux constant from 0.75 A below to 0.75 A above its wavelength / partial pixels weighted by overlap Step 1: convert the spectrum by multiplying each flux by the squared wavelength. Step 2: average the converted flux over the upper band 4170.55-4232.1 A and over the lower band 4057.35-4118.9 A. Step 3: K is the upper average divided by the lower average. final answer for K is 1.05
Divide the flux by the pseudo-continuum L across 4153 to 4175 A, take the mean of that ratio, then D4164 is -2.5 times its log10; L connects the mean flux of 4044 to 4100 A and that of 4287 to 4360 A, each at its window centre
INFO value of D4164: -0.08 mag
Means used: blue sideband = 12.9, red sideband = 12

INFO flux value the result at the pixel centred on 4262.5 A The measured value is 12.64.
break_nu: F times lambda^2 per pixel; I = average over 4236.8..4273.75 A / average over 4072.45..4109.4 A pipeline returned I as 1.04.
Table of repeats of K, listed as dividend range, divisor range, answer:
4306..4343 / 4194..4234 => 0.99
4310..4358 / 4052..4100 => 1.11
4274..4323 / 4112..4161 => 0.90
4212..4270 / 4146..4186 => 0.98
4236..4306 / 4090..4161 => 0.95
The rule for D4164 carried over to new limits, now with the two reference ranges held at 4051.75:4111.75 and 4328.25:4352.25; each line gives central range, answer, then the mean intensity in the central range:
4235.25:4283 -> 0.05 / 12.5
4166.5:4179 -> -0.01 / 13.1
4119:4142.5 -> -0.04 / 13.5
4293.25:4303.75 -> 0.26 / 10.3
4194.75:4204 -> 0.04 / 12.5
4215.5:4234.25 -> 0.04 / 12.5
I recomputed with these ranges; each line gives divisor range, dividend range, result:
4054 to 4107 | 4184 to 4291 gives 1.06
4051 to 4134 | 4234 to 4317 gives 0.97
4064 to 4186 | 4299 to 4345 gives 0.96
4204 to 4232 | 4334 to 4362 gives 1.07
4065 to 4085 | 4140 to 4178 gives 1.09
